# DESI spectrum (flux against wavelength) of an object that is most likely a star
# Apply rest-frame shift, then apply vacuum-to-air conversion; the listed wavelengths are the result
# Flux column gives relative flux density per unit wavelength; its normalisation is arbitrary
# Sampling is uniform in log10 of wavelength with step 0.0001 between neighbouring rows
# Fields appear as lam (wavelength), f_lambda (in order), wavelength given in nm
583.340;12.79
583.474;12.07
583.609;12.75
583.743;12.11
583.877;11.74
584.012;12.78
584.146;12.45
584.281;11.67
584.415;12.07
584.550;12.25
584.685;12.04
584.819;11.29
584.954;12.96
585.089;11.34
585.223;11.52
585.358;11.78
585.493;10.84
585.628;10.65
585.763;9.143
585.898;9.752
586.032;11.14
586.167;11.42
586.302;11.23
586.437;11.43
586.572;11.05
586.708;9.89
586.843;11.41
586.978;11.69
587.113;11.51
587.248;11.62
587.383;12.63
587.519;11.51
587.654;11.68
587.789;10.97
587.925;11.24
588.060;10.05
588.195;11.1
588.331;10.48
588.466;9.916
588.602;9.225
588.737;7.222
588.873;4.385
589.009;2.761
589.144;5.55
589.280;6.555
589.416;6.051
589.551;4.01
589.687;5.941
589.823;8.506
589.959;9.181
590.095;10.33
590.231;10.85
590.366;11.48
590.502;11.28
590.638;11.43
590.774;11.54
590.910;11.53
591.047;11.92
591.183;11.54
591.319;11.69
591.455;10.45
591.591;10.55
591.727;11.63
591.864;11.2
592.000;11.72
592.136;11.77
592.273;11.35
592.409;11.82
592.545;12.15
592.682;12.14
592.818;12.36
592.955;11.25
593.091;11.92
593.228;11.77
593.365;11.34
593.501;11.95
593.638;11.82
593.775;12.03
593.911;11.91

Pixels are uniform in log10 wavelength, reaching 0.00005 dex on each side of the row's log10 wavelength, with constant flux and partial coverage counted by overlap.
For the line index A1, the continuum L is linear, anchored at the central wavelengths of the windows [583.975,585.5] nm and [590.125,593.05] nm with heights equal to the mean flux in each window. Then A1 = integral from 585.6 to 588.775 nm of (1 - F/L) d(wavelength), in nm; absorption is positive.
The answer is 0.27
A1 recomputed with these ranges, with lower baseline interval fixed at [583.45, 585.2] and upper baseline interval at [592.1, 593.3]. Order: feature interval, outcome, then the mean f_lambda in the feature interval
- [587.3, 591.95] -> 0.90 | 9.62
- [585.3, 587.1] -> 0.17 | 10.9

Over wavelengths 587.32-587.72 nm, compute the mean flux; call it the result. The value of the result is 11.9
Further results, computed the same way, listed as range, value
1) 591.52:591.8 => 11.1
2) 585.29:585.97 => 10.4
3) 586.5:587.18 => 11.1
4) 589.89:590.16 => 9.73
